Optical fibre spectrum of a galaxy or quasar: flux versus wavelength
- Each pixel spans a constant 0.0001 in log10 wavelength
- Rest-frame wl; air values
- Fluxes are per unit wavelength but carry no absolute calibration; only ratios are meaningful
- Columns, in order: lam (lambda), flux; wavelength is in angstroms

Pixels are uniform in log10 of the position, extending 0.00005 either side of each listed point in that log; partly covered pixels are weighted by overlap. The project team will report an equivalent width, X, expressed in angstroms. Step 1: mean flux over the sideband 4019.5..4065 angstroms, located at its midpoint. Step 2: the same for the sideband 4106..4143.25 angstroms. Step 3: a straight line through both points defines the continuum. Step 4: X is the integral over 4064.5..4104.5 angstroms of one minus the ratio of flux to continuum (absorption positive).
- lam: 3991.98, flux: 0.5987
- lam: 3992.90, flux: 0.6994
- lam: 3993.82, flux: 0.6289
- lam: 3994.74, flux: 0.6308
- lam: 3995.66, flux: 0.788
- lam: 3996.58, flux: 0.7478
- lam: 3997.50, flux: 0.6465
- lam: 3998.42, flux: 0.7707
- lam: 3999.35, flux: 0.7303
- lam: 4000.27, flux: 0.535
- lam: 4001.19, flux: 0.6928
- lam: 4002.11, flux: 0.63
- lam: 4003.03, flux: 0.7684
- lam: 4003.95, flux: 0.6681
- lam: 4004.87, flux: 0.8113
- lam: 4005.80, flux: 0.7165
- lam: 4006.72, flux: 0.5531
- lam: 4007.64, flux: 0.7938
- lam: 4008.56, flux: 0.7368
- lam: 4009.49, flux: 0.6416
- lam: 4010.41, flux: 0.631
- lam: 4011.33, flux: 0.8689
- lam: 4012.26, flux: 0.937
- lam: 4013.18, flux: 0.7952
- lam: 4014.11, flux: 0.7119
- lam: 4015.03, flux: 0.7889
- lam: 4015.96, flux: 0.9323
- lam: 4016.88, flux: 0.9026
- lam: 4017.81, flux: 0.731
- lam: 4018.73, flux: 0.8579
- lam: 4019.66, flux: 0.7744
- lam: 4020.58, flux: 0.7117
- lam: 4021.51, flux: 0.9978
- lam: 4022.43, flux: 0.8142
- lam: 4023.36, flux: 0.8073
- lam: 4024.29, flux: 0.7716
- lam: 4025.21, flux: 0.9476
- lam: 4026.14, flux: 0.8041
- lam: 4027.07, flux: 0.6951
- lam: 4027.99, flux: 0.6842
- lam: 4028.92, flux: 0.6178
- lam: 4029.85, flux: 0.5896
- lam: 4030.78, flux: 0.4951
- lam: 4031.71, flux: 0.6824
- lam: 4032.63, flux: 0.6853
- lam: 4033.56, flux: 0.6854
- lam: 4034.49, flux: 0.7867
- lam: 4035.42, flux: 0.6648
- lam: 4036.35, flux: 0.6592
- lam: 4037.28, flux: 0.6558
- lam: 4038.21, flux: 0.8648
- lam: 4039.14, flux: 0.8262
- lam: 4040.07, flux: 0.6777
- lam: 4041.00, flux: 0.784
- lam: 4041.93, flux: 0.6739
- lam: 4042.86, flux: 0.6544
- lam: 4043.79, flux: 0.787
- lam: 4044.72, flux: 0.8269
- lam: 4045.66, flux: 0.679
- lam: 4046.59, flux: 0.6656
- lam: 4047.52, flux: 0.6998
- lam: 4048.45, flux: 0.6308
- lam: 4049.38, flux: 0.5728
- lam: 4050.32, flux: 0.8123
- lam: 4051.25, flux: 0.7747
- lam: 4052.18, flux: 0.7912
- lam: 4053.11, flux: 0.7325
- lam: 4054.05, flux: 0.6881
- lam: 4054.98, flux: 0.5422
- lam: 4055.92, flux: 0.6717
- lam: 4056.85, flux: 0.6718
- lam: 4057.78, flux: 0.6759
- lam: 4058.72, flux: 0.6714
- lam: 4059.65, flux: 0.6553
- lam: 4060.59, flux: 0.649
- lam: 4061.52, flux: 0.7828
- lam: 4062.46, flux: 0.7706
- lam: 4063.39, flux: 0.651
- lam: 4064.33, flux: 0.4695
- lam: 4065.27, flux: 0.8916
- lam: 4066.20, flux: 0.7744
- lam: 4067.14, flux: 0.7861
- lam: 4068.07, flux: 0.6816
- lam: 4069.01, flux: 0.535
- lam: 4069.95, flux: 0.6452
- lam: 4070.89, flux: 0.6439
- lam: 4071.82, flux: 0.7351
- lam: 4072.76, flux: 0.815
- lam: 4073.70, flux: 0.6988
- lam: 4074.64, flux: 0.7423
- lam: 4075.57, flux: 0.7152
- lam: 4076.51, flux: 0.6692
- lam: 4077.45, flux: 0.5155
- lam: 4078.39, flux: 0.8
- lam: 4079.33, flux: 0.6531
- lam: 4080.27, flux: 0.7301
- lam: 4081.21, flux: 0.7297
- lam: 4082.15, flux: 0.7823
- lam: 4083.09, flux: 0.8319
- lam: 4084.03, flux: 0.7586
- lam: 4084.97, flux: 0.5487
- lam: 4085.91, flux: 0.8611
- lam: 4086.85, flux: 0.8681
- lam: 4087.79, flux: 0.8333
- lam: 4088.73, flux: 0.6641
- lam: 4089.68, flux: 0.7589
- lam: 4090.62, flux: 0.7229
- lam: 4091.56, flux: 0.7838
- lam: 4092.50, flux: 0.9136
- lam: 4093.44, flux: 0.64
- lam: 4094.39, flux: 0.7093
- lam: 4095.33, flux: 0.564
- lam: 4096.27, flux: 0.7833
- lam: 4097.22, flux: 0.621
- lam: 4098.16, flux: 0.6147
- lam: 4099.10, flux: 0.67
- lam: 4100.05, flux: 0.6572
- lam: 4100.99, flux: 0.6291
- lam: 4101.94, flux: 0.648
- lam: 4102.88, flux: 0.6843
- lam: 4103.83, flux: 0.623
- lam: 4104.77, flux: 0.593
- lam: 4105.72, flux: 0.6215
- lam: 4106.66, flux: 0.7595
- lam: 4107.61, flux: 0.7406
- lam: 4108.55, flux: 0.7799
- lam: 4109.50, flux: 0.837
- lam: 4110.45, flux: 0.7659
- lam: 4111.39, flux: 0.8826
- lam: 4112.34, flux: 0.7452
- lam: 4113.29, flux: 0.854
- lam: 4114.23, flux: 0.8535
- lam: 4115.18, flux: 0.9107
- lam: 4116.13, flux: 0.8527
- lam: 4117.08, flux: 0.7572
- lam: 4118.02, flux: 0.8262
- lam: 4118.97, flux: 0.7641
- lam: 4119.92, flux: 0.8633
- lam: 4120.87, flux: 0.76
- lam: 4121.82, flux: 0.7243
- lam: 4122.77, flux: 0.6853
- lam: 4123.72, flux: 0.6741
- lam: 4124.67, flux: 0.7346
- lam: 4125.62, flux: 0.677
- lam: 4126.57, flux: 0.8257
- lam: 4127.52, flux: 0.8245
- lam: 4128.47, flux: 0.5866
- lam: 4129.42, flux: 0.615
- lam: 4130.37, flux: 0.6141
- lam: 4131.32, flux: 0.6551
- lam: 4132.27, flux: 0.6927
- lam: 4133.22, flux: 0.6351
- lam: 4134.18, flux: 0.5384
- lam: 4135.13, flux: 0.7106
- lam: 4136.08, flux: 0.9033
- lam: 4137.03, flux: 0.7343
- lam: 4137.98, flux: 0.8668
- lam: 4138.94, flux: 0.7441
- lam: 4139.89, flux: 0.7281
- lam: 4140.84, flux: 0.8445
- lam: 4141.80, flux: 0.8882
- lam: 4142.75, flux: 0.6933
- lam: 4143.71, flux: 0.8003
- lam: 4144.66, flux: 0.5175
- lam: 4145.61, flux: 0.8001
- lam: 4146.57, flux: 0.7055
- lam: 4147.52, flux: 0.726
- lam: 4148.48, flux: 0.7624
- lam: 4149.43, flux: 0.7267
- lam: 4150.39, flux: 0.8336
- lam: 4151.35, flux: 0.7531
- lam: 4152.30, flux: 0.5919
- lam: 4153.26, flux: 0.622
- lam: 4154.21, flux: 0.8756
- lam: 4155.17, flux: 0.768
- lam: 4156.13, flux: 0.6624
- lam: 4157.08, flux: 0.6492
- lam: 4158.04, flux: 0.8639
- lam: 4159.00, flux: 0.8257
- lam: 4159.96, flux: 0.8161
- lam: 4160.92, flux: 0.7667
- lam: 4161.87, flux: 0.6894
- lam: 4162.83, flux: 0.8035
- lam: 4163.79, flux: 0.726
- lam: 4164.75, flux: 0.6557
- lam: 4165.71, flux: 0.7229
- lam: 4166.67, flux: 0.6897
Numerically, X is 1.3 angstroms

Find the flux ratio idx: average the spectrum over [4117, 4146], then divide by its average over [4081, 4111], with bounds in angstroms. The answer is 1.0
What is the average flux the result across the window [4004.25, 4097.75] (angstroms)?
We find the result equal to 0.727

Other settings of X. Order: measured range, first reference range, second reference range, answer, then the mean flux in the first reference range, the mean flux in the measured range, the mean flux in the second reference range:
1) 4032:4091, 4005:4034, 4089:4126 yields 2.6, 0.754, 0.712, 0.735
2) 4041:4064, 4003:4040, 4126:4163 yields 1.5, 0.751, 0.697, 0.734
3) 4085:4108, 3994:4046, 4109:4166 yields 1.3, 0.737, 0.704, 0.749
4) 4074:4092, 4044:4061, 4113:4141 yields -0.5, 0.691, 0.735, 0.747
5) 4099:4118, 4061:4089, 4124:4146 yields -0.7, 0.72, 0.747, 0.723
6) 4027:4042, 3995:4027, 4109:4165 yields 1.4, 0.763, 0.69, 0.75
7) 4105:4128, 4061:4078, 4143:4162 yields -1.9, 0.696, 0.778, 0.738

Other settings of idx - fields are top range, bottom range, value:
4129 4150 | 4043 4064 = 1.04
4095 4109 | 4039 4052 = 0.93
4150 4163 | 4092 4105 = 1.12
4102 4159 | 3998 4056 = 1.01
